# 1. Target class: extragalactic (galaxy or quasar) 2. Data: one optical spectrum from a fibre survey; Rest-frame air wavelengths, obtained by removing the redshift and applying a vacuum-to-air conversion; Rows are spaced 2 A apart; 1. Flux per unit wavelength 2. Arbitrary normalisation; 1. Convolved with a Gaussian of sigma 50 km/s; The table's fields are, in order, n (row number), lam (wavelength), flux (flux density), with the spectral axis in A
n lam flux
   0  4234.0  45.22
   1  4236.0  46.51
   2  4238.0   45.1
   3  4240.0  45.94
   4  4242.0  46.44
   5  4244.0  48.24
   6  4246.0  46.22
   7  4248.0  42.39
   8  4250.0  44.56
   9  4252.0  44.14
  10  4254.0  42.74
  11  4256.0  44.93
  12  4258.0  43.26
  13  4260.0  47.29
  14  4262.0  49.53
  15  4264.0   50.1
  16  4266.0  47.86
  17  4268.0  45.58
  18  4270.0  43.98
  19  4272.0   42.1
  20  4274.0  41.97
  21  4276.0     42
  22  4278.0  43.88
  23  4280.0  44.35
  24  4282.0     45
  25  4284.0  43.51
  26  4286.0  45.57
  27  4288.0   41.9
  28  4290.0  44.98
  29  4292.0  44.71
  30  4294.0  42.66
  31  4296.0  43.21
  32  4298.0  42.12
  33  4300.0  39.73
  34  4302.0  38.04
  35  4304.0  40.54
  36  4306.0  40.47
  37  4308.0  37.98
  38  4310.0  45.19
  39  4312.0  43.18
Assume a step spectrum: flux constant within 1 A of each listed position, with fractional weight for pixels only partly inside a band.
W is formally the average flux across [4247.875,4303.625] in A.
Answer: 44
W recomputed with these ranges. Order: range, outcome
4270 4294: 43.6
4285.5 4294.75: 43.9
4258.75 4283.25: 45.3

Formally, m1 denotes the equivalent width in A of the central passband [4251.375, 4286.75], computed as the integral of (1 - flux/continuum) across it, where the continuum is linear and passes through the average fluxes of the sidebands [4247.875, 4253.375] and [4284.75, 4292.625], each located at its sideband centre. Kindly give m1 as -0.7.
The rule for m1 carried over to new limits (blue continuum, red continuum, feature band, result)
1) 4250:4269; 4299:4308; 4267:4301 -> -0.8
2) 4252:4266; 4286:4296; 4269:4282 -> 0.5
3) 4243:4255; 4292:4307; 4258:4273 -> -1.0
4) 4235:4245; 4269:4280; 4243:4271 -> -0.7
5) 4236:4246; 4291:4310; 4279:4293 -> -0.6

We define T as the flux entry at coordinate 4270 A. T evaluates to 43.98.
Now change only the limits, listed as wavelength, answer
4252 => 44.14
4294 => 42.66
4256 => 44.93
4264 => 50.1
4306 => 40.47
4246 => 46.22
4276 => 42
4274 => 41.97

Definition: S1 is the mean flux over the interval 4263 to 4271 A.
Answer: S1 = 46.9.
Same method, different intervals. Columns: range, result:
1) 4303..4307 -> 40.5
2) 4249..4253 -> 44.4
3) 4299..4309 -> 39.4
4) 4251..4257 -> 43.9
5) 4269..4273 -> 43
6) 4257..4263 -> 46.7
